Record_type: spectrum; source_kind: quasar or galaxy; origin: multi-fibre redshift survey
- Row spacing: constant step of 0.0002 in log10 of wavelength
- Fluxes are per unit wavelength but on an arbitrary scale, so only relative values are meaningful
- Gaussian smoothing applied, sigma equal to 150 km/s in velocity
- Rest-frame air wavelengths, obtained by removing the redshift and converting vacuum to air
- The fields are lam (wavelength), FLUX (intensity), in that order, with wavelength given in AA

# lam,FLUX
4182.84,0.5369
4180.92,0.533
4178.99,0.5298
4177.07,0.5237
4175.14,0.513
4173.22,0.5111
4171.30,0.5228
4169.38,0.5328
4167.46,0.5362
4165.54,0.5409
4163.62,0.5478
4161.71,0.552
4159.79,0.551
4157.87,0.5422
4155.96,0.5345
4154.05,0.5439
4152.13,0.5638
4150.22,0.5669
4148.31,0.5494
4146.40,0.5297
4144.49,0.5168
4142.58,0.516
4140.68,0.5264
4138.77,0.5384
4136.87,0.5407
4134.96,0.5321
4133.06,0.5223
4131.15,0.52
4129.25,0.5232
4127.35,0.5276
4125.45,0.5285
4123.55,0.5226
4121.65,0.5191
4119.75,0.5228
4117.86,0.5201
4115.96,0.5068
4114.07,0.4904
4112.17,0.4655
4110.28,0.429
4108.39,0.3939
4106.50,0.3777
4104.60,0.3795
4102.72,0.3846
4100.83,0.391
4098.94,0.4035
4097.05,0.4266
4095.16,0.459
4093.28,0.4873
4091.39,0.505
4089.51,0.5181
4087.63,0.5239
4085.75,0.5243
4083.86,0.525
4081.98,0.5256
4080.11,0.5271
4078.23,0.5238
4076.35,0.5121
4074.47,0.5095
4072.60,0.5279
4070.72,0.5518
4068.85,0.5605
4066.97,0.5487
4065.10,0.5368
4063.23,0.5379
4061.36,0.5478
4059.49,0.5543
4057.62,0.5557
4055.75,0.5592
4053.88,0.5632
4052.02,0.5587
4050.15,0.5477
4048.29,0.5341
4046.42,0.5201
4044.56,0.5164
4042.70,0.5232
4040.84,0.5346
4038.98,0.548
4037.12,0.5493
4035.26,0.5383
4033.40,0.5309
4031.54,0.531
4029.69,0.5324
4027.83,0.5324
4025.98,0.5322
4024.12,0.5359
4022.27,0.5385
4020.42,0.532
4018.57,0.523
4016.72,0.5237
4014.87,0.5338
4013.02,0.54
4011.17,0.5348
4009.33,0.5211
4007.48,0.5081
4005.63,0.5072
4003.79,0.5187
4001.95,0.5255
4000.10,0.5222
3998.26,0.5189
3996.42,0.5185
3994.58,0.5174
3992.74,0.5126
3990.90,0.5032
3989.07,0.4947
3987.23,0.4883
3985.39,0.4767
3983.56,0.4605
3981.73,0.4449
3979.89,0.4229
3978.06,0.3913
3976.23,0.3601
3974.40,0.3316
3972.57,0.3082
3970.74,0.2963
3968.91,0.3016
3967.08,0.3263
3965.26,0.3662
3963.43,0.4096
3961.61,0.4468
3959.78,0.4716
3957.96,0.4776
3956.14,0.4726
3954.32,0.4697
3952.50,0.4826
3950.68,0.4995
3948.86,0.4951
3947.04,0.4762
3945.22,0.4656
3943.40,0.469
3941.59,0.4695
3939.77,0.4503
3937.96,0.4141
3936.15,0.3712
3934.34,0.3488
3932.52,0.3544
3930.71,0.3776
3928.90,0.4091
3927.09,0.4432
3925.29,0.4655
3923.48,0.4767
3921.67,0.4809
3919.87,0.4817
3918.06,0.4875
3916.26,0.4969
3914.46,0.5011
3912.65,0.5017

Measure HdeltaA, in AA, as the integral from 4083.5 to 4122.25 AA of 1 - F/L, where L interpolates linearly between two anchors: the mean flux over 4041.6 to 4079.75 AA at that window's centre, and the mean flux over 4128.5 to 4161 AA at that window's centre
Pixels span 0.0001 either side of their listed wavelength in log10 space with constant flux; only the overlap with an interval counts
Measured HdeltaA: 5.4 AA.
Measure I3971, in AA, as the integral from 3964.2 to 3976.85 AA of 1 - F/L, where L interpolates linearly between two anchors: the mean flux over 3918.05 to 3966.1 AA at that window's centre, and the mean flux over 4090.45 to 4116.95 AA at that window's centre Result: 3.3 AA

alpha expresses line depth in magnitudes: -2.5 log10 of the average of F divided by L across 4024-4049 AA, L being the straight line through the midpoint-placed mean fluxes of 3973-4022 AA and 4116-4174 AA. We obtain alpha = -0.07 mag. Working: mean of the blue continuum 0.489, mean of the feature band 0.533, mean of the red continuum 0.533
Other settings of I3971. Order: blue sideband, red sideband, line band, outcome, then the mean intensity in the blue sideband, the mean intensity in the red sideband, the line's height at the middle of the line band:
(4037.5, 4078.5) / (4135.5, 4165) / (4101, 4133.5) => 3.91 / 0.54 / 0.541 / 0.541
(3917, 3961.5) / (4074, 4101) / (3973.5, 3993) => 0.90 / 0.451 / 0.493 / 0.463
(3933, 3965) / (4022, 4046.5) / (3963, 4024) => 3.76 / 0.449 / 0.533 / 0.493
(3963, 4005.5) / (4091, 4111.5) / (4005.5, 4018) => -2.65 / 0.437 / 0.42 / 0.433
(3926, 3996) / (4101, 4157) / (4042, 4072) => -4.71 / 0.429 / 0.502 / 0.471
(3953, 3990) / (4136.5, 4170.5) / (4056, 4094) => -3.62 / 0.412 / 0.541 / 0.485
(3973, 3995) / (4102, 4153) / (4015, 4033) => -2.73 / 0.446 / 0.501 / 0.461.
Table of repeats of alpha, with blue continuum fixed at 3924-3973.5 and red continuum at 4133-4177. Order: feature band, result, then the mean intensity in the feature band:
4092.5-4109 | 0.22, 0.411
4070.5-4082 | -0.07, 0.524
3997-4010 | -0.15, 0.517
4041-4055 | -0.13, 0.538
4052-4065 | -0.15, 0.553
